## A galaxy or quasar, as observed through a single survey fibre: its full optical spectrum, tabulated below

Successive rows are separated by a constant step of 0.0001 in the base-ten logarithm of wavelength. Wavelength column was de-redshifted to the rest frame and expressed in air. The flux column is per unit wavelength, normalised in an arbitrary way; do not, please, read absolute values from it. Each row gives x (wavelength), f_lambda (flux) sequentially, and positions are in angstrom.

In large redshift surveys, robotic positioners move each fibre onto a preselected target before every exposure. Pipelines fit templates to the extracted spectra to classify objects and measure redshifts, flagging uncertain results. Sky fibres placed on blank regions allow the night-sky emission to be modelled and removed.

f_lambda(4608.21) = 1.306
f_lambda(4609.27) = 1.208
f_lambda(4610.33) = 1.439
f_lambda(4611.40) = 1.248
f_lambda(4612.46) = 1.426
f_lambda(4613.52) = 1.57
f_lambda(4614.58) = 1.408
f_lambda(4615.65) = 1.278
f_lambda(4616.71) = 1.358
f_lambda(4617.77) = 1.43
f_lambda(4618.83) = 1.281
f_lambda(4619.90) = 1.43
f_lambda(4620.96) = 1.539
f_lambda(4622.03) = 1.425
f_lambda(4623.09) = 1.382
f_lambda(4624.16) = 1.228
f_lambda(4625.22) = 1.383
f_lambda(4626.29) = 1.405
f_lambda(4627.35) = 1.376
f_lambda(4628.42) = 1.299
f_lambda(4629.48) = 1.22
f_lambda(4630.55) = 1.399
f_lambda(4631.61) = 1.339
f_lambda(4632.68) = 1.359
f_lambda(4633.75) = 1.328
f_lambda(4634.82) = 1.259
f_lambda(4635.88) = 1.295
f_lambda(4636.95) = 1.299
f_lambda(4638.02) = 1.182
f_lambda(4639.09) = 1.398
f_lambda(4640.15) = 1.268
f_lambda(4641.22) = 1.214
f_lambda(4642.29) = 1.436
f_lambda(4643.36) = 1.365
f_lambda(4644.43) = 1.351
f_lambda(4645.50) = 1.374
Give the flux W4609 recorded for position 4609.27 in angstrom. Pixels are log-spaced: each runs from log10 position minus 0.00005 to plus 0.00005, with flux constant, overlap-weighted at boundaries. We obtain 1.208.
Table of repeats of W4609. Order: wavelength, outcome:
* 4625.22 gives 1.383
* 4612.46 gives 1.426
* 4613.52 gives 1.57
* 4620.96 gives 1.539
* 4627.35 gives 1.376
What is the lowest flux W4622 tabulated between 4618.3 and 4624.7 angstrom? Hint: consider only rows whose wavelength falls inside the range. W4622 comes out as 1.228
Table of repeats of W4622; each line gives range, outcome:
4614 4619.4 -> 1.278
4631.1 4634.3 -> 1.328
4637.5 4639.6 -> 1.182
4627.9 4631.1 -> 1.22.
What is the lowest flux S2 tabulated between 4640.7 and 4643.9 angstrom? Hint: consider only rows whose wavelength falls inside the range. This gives 1.214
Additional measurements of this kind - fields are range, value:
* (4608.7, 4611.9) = 1.208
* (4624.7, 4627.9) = 1.376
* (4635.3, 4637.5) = 1.295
